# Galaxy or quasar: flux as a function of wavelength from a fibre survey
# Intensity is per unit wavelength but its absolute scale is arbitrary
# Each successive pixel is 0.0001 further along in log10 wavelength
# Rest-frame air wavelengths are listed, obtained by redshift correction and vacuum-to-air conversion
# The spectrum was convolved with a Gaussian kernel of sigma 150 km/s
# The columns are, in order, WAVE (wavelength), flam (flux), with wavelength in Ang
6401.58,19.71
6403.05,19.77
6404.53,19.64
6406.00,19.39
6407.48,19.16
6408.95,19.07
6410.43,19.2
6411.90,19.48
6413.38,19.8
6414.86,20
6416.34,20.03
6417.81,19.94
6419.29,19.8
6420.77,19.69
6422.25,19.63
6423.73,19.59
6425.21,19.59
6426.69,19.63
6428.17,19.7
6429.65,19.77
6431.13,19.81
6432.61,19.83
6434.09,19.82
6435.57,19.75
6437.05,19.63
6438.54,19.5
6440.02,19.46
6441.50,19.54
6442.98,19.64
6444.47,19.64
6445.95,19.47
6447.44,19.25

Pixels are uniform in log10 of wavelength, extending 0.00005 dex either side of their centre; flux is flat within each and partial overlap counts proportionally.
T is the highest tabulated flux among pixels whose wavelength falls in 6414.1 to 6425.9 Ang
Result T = 20.03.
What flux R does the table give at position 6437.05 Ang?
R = 19.63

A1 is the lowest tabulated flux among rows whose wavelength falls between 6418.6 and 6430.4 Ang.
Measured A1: 19.59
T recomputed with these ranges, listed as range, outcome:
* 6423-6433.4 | 19.83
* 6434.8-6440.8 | 19.75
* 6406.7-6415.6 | 20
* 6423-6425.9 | 19.59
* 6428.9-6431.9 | 19.81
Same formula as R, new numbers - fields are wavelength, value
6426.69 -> 19.63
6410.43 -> 19.2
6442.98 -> 19.64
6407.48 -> 19.16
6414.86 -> 20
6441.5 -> 19.54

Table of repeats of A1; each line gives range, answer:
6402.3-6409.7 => 19.07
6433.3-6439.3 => 19.5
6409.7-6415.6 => 19.2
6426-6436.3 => 19.63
